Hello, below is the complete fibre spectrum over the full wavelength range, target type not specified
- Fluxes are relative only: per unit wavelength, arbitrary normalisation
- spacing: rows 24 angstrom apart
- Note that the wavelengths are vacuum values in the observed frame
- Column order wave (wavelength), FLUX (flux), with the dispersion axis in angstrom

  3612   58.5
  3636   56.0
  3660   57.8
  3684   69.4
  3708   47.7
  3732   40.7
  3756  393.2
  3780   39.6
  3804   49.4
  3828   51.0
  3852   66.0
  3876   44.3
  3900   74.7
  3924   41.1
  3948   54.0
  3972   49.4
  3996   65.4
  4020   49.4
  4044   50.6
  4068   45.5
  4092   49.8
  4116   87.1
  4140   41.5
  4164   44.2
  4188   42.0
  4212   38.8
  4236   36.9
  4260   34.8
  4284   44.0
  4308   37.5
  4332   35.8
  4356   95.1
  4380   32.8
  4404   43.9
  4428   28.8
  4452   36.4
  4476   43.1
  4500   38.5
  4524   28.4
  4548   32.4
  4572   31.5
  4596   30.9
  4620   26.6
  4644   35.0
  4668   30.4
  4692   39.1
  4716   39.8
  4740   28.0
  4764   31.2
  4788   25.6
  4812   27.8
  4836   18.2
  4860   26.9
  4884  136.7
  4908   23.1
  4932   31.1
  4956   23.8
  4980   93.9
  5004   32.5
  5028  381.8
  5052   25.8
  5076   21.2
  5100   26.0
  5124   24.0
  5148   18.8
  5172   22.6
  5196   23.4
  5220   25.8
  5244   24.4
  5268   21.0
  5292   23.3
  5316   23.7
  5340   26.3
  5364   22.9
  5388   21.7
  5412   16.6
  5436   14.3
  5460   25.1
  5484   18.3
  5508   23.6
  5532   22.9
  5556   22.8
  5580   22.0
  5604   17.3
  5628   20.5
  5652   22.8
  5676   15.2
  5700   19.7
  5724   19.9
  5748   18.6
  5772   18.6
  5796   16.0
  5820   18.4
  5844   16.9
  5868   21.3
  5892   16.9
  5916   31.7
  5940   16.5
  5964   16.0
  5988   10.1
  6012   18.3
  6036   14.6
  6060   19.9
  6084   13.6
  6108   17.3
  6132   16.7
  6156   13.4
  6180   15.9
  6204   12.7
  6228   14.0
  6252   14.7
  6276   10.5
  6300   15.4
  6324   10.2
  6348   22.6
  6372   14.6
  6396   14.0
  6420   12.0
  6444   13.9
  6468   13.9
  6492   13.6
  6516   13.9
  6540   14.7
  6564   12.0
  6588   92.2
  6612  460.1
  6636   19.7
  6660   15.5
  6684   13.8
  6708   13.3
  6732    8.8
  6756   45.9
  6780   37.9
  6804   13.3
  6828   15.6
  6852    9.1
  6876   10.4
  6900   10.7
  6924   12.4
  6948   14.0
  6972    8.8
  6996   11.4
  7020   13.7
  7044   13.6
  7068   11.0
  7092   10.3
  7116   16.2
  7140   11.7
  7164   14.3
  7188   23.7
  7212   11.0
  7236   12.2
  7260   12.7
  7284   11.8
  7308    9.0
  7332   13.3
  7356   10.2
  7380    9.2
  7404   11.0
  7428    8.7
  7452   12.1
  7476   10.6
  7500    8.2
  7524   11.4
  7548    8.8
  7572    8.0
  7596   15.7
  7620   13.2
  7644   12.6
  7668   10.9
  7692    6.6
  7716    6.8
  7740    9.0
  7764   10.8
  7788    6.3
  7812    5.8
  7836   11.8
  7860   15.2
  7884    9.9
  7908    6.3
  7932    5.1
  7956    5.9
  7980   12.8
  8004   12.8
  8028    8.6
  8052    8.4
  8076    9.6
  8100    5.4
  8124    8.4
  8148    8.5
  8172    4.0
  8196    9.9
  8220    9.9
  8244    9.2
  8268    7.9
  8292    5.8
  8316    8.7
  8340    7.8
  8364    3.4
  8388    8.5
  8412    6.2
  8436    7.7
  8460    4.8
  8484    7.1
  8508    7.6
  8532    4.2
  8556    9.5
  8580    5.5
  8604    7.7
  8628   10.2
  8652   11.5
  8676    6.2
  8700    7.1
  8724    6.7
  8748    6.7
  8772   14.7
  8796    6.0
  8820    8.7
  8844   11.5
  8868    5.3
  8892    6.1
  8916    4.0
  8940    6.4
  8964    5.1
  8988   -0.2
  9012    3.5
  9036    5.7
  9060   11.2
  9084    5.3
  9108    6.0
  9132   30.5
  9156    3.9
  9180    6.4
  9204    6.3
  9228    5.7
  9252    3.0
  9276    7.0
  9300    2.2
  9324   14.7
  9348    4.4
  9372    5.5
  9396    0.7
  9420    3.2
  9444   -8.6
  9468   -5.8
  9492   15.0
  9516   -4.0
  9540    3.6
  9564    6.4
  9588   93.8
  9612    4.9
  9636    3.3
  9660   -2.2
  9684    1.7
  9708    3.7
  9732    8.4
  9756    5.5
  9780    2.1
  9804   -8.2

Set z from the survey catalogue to 0.01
